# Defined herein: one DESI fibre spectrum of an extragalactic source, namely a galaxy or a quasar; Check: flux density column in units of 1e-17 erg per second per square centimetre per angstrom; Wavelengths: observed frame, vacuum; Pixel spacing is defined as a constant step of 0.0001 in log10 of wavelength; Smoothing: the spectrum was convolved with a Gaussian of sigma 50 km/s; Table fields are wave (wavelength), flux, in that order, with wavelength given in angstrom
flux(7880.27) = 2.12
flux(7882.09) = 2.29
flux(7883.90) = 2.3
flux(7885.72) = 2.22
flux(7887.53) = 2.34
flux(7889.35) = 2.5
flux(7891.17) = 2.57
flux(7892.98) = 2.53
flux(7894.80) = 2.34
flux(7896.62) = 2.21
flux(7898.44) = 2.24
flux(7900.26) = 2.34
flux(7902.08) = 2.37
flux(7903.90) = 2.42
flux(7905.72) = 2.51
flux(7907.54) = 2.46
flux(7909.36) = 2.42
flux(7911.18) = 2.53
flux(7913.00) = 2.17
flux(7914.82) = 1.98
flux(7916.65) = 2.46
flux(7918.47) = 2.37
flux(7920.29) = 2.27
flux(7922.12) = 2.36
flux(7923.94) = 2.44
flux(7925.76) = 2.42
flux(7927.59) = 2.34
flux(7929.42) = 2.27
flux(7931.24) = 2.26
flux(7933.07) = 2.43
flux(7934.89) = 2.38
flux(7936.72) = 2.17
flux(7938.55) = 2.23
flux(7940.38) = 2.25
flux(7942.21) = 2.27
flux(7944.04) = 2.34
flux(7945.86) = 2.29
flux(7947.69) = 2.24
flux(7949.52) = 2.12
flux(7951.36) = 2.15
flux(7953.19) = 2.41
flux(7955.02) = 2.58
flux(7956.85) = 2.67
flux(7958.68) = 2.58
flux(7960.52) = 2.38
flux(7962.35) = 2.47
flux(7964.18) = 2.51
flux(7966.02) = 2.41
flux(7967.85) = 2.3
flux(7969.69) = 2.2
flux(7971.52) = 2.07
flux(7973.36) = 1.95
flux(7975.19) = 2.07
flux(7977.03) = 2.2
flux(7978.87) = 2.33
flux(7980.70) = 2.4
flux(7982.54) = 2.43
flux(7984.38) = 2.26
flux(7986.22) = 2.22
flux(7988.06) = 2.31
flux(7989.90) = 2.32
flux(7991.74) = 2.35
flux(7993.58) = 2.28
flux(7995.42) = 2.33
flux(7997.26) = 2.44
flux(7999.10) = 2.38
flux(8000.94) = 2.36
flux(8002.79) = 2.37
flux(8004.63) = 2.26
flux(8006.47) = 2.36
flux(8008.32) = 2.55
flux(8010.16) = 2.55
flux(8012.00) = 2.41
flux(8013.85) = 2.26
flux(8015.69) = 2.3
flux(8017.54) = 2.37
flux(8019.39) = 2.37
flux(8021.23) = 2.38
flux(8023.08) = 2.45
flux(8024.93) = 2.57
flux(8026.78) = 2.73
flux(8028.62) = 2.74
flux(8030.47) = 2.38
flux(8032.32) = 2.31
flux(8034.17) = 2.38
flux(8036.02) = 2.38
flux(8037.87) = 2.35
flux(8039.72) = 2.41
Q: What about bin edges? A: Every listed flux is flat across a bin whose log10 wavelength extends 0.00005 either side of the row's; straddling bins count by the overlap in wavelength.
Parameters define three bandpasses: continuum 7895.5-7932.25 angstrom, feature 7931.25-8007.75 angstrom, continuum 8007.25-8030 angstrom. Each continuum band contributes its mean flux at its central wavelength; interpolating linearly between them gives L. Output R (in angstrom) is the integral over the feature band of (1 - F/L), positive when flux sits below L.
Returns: 2.9 angstrom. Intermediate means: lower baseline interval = 2.34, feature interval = 2.32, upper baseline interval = 2.47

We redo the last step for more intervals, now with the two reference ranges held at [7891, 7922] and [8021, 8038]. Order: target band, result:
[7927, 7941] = 0.55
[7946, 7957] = 0.31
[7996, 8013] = 0.32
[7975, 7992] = 0.95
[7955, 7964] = -0.45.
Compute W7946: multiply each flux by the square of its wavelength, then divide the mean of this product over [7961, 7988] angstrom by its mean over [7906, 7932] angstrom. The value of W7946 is 0.98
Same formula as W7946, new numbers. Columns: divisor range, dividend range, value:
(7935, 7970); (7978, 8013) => 1.02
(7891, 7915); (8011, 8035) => 1.06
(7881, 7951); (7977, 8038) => 1.05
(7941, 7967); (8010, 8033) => 1.04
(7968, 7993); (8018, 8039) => 1.11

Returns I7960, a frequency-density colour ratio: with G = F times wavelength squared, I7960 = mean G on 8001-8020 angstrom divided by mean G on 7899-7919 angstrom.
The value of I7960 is 1.03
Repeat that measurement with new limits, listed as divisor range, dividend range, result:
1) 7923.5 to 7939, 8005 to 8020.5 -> 1.05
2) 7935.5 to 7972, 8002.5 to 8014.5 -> 1.04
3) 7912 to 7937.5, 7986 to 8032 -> 1.06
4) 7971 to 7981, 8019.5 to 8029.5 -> 1.20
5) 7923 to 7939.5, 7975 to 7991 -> 1.00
